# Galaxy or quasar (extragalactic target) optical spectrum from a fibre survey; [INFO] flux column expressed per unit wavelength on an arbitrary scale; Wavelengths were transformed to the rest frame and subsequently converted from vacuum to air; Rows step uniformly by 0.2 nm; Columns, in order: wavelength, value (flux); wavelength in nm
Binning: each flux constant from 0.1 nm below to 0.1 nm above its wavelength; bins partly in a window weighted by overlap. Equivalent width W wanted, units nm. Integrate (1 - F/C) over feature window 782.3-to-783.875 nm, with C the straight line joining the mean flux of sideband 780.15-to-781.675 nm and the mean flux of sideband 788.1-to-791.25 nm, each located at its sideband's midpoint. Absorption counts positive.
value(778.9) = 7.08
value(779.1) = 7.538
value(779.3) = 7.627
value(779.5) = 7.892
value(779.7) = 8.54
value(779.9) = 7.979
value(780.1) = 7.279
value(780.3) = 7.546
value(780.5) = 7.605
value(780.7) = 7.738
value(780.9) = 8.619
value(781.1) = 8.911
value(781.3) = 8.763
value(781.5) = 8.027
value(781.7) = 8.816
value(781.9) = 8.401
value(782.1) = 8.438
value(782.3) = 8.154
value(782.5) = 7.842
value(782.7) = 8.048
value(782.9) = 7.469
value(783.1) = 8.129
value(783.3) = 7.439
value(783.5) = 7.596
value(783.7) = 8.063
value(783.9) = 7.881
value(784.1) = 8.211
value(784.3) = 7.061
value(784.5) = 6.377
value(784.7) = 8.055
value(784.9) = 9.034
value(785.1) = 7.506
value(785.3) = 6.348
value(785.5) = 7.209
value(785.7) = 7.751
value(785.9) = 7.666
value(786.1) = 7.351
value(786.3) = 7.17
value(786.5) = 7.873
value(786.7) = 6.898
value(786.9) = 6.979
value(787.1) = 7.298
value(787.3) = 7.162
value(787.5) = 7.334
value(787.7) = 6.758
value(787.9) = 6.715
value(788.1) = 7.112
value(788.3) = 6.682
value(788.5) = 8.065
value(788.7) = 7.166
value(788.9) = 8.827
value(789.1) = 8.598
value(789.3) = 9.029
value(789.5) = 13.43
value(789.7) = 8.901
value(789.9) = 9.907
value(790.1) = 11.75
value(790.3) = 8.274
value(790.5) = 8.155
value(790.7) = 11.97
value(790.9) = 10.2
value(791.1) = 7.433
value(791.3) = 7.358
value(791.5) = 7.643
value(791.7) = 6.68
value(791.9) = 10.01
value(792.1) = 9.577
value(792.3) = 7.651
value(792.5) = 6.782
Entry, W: 0.11 nm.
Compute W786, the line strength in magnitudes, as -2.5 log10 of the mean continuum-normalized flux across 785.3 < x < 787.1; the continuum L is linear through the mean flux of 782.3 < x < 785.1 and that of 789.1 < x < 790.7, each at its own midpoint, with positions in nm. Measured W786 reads 0.19 mag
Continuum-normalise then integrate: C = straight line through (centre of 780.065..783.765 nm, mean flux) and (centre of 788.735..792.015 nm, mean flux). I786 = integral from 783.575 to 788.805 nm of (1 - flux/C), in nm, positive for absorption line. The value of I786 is 0.762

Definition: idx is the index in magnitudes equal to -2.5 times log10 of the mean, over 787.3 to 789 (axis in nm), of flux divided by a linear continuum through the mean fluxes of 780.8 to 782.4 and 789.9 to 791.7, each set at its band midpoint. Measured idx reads 0.21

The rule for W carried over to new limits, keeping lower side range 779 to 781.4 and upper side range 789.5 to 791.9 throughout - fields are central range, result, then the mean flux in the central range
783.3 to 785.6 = 0.24 nm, 7.57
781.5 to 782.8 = -0.01 nm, 8.26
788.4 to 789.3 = 0.07 nm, 8.26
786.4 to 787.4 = 0.17 nm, 7.24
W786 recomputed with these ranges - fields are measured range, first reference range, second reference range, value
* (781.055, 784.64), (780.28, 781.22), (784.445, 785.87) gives -0.02 mag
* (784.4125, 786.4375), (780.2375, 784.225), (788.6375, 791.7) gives 0.14 mag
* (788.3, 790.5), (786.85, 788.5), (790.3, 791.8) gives -0.18 mag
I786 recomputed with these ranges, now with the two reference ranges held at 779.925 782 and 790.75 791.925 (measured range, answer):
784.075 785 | 0.055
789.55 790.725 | -0.226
